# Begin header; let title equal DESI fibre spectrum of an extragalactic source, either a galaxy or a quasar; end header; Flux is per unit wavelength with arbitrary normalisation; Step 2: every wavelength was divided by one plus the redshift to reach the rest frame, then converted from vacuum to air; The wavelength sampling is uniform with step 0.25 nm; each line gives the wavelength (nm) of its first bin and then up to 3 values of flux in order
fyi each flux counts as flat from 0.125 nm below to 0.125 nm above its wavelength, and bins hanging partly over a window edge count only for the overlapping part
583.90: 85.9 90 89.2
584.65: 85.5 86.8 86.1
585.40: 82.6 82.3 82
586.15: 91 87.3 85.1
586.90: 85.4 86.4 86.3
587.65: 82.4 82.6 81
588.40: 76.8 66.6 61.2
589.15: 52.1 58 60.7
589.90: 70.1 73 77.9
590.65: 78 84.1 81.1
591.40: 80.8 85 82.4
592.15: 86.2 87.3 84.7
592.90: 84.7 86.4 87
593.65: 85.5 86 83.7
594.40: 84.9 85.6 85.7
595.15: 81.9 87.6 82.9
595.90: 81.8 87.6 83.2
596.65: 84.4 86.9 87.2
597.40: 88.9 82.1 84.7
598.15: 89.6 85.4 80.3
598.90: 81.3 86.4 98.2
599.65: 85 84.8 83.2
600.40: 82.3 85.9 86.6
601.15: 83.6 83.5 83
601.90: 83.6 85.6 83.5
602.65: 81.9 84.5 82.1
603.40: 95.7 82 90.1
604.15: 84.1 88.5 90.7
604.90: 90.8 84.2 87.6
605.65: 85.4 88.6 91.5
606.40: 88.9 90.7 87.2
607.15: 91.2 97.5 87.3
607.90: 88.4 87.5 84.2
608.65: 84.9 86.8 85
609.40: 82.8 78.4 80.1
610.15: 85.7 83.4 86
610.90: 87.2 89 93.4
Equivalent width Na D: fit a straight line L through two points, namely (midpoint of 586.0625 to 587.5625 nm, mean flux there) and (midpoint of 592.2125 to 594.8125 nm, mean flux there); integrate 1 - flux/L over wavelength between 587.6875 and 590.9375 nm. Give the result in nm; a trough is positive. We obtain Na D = 0.58 nm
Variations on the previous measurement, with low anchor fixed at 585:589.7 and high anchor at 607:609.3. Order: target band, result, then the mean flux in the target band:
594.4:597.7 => -0.12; 85.1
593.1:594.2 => -0.06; 85.8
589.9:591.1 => 0.03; 77.6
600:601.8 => 0.01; 84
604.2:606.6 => -0.05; 88.4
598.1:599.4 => -0.03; 85.6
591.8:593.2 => -0.08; 85.3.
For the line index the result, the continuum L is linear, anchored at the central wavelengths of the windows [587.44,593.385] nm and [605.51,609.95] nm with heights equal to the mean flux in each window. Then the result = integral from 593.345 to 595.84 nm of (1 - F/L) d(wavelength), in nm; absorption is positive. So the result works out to -0.17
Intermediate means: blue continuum 77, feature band 84.9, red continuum 87.1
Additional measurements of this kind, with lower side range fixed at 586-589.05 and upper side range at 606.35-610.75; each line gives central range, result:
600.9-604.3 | -0.01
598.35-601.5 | -0.04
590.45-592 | 0.00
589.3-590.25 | 0.19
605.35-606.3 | -0.03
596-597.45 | -0.05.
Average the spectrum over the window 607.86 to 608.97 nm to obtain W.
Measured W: 86.2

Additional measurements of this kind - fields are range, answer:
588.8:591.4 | 70.2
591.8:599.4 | 85.3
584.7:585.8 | 84.5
